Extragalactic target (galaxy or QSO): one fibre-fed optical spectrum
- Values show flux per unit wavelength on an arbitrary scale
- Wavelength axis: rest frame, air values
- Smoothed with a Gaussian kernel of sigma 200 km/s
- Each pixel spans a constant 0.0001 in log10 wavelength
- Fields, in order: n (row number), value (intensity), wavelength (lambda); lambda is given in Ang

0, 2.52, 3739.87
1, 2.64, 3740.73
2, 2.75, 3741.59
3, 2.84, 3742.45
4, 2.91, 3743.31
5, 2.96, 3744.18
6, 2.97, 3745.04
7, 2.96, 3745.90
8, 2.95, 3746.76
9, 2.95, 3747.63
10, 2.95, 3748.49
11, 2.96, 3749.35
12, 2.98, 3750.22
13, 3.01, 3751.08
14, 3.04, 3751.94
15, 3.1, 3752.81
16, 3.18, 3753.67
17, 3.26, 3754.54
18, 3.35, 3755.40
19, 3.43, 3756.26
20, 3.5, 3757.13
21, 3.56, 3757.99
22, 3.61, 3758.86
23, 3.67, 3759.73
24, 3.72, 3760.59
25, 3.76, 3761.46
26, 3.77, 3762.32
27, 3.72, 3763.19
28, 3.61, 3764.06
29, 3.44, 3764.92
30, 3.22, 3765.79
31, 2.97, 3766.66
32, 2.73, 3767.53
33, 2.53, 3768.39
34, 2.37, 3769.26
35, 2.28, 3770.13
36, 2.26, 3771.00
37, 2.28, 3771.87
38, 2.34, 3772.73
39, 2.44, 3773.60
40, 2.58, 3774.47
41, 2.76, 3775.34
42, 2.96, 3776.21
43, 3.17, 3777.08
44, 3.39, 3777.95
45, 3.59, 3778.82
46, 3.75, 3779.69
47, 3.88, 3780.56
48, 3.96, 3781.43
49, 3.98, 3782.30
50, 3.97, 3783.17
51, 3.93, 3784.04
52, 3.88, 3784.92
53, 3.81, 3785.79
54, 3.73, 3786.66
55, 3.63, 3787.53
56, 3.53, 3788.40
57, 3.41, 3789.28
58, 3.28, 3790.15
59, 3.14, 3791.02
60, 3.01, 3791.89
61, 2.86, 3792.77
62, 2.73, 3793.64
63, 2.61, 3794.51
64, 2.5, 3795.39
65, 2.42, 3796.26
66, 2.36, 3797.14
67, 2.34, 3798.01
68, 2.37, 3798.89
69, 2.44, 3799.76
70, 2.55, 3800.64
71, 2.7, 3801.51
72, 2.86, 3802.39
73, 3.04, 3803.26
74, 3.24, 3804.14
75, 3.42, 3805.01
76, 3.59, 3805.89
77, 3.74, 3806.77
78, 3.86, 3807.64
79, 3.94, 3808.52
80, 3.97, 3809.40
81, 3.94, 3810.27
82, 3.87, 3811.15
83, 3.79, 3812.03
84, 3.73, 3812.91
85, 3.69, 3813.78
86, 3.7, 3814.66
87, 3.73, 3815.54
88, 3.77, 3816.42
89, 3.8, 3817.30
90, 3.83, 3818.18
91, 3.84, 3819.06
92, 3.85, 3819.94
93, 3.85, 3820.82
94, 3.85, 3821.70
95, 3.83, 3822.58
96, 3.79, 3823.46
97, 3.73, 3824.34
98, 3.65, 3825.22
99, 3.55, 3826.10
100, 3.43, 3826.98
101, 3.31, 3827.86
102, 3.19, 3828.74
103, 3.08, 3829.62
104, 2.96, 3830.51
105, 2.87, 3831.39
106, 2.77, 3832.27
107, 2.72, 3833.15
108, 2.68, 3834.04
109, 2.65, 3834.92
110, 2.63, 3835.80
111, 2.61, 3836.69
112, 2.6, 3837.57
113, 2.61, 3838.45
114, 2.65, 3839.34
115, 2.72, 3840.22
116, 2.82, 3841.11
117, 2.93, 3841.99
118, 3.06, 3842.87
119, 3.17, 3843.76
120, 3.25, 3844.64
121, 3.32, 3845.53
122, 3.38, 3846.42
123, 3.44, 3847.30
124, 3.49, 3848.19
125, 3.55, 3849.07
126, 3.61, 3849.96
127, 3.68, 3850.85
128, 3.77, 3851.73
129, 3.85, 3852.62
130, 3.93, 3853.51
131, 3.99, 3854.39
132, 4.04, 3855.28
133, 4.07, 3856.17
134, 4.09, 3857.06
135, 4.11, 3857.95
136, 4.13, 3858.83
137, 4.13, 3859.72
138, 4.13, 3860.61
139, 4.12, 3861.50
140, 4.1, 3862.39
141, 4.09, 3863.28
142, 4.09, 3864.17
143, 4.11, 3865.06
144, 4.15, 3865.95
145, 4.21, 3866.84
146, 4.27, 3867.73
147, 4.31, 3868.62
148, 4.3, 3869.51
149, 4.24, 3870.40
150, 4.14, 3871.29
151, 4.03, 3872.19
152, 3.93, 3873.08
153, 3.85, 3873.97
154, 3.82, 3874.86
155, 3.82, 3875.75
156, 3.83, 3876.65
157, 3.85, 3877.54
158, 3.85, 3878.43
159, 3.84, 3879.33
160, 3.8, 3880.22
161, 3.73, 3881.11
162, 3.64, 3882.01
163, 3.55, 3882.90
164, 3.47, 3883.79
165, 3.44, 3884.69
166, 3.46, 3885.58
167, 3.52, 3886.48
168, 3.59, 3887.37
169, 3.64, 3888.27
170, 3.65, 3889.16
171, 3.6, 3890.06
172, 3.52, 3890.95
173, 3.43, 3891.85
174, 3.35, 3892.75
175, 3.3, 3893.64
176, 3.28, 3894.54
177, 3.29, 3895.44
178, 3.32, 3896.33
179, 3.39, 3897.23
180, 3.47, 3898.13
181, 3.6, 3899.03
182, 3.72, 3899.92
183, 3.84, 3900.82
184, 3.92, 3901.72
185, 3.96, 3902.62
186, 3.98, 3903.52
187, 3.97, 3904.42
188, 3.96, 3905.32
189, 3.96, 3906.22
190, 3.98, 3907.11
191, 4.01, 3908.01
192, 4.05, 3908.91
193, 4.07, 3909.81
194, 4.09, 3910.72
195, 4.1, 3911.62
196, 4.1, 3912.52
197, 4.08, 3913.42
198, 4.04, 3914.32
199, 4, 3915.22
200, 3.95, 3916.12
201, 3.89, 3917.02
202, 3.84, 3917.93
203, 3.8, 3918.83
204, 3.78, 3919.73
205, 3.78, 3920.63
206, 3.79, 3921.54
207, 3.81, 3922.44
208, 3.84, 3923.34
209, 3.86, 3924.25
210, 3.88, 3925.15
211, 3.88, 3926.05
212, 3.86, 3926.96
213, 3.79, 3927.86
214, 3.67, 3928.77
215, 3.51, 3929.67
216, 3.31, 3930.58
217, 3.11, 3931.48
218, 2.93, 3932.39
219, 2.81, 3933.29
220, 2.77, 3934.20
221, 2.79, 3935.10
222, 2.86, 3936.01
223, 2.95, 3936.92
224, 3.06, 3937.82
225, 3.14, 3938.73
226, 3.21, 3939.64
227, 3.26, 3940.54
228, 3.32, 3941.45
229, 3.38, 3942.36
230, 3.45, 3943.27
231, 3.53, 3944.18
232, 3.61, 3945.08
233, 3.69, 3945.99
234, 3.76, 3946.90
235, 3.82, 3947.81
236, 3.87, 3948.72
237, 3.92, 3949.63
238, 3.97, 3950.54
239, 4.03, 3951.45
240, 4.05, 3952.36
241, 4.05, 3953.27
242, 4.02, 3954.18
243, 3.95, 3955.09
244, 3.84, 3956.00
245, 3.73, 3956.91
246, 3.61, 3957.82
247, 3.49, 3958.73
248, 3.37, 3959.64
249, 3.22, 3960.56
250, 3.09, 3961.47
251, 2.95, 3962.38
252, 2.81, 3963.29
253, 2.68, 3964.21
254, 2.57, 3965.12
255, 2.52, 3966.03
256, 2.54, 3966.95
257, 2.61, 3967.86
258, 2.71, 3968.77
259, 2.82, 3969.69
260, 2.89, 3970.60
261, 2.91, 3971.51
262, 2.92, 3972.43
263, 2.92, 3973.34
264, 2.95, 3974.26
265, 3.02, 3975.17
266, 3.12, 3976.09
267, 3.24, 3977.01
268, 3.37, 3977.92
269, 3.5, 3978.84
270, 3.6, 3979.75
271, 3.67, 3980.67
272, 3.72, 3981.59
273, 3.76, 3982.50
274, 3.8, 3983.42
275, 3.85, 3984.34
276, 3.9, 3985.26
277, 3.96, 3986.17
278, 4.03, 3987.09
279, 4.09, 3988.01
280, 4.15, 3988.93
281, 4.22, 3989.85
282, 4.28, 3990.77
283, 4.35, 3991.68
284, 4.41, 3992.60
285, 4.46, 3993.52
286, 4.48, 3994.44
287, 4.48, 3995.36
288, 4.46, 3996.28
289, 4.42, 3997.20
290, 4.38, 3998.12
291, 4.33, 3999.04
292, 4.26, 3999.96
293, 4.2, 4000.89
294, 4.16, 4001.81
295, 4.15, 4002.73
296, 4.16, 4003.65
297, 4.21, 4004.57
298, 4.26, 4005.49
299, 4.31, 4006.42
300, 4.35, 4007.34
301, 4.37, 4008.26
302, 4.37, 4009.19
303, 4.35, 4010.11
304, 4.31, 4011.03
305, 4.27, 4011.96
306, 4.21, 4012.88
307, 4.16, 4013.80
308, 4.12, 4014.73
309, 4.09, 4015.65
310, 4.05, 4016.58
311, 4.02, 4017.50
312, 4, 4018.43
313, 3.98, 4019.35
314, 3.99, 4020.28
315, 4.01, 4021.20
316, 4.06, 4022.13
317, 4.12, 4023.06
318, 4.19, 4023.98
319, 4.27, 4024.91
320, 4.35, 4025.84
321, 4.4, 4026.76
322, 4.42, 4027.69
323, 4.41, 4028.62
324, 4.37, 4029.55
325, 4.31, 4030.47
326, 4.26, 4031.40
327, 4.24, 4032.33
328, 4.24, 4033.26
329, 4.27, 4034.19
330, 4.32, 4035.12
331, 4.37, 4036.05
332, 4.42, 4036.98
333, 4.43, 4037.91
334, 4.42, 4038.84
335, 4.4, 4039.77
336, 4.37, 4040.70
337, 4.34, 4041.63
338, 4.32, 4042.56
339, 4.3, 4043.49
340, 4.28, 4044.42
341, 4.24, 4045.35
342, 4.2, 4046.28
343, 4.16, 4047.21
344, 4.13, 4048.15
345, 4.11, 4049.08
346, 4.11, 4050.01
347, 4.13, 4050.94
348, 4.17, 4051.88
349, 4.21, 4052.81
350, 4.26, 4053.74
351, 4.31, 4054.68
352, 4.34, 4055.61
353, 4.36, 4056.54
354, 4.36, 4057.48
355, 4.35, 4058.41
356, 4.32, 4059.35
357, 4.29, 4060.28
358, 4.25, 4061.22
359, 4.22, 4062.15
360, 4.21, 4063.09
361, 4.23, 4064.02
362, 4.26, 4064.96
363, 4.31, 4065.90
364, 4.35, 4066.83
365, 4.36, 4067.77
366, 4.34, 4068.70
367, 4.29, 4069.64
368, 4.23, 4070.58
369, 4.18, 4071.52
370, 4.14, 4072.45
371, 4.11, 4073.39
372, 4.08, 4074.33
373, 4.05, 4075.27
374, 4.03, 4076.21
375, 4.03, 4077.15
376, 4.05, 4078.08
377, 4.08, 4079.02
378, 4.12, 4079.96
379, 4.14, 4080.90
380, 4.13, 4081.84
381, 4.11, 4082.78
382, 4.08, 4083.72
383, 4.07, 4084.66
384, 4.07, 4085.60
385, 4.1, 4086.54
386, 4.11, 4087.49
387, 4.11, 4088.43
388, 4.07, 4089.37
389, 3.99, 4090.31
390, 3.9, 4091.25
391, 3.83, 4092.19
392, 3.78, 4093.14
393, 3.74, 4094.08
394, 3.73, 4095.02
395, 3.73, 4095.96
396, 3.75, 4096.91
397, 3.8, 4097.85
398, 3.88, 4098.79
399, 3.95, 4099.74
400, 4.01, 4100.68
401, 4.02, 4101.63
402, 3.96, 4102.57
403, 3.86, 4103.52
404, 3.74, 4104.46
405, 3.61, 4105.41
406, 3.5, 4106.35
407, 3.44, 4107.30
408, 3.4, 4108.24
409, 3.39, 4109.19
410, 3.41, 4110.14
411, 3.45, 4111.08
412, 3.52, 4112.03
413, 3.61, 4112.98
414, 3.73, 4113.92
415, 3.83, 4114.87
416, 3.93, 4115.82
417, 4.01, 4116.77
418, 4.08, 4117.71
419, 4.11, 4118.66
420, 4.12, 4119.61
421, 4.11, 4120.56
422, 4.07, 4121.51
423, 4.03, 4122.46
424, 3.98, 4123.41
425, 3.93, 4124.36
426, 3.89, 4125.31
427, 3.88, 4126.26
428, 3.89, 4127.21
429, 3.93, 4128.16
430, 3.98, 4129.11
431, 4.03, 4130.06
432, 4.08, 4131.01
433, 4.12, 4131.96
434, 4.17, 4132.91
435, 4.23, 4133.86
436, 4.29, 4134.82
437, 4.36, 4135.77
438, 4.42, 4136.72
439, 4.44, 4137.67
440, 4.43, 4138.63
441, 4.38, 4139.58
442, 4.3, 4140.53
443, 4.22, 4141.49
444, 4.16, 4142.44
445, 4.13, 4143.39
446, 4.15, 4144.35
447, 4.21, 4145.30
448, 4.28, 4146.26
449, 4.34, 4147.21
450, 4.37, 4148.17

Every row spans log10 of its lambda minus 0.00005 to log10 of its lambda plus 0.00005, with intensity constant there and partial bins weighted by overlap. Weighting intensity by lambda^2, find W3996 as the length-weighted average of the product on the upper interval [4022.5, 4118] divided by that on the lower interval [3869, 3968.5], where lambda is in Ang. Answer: 1.2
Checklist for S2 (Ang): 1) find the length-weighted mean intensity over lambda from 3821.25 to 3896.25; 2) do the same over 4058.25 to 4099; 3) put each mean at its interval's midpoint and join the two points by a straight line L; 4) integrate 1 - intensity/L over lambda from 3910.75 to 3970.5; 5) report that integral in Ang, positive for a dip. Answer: 4.4 Ang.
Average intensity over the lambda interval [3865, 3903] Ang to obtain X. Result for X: 3.74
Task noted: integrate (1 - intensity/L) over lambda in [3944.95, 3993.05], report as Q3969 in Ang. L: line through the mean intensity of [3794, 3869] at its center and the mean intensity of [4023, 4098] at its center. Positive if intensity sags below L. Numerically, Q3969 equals 4.73 Ang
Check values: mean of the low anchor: 3.44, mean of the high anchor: 4.19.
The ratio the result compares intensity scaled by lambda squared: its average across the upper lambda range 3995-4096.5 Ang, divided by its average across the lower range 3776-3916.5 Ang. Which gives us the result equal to 1.30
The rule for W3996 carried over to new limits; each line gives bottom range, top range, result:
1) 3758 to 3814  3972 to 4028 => 1.39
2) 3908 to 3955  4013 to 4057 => 1.22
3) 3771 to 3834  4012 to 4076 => 1.45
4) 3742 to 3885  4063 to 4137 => 1.35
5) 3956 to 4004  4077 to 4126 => 1.14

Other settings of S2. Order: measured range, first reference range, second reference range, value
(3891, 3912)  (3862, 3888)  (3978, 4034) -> 1.14 Ang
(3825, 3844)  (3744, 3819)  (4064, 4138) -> 2.47 Ang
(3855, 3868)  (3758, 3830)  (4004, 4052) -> -1.93 Ang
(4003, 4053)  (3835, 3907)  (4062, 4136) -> -4.65 Ang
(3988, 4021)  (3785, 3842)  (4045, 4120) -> -3.94 Ang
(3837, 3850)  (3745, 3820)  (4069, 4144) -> 1.18 Ang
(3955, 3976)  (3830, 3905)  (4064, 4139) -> 4.05 Ang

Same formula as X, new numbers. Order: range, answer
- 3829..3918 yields 3.65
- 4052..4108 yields 4.06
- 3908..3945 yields 3.59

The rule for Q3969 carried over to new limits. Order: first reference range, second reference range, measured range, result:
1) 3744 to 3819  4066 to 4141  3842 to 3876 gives -4.5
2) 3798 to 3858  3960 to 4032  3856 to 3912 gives -4.9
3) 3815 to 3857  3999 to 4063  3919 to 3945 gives 2.6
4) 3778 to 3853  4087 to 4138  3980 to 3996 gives -1.9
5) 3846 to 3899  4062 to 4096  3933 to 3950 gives 2.5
